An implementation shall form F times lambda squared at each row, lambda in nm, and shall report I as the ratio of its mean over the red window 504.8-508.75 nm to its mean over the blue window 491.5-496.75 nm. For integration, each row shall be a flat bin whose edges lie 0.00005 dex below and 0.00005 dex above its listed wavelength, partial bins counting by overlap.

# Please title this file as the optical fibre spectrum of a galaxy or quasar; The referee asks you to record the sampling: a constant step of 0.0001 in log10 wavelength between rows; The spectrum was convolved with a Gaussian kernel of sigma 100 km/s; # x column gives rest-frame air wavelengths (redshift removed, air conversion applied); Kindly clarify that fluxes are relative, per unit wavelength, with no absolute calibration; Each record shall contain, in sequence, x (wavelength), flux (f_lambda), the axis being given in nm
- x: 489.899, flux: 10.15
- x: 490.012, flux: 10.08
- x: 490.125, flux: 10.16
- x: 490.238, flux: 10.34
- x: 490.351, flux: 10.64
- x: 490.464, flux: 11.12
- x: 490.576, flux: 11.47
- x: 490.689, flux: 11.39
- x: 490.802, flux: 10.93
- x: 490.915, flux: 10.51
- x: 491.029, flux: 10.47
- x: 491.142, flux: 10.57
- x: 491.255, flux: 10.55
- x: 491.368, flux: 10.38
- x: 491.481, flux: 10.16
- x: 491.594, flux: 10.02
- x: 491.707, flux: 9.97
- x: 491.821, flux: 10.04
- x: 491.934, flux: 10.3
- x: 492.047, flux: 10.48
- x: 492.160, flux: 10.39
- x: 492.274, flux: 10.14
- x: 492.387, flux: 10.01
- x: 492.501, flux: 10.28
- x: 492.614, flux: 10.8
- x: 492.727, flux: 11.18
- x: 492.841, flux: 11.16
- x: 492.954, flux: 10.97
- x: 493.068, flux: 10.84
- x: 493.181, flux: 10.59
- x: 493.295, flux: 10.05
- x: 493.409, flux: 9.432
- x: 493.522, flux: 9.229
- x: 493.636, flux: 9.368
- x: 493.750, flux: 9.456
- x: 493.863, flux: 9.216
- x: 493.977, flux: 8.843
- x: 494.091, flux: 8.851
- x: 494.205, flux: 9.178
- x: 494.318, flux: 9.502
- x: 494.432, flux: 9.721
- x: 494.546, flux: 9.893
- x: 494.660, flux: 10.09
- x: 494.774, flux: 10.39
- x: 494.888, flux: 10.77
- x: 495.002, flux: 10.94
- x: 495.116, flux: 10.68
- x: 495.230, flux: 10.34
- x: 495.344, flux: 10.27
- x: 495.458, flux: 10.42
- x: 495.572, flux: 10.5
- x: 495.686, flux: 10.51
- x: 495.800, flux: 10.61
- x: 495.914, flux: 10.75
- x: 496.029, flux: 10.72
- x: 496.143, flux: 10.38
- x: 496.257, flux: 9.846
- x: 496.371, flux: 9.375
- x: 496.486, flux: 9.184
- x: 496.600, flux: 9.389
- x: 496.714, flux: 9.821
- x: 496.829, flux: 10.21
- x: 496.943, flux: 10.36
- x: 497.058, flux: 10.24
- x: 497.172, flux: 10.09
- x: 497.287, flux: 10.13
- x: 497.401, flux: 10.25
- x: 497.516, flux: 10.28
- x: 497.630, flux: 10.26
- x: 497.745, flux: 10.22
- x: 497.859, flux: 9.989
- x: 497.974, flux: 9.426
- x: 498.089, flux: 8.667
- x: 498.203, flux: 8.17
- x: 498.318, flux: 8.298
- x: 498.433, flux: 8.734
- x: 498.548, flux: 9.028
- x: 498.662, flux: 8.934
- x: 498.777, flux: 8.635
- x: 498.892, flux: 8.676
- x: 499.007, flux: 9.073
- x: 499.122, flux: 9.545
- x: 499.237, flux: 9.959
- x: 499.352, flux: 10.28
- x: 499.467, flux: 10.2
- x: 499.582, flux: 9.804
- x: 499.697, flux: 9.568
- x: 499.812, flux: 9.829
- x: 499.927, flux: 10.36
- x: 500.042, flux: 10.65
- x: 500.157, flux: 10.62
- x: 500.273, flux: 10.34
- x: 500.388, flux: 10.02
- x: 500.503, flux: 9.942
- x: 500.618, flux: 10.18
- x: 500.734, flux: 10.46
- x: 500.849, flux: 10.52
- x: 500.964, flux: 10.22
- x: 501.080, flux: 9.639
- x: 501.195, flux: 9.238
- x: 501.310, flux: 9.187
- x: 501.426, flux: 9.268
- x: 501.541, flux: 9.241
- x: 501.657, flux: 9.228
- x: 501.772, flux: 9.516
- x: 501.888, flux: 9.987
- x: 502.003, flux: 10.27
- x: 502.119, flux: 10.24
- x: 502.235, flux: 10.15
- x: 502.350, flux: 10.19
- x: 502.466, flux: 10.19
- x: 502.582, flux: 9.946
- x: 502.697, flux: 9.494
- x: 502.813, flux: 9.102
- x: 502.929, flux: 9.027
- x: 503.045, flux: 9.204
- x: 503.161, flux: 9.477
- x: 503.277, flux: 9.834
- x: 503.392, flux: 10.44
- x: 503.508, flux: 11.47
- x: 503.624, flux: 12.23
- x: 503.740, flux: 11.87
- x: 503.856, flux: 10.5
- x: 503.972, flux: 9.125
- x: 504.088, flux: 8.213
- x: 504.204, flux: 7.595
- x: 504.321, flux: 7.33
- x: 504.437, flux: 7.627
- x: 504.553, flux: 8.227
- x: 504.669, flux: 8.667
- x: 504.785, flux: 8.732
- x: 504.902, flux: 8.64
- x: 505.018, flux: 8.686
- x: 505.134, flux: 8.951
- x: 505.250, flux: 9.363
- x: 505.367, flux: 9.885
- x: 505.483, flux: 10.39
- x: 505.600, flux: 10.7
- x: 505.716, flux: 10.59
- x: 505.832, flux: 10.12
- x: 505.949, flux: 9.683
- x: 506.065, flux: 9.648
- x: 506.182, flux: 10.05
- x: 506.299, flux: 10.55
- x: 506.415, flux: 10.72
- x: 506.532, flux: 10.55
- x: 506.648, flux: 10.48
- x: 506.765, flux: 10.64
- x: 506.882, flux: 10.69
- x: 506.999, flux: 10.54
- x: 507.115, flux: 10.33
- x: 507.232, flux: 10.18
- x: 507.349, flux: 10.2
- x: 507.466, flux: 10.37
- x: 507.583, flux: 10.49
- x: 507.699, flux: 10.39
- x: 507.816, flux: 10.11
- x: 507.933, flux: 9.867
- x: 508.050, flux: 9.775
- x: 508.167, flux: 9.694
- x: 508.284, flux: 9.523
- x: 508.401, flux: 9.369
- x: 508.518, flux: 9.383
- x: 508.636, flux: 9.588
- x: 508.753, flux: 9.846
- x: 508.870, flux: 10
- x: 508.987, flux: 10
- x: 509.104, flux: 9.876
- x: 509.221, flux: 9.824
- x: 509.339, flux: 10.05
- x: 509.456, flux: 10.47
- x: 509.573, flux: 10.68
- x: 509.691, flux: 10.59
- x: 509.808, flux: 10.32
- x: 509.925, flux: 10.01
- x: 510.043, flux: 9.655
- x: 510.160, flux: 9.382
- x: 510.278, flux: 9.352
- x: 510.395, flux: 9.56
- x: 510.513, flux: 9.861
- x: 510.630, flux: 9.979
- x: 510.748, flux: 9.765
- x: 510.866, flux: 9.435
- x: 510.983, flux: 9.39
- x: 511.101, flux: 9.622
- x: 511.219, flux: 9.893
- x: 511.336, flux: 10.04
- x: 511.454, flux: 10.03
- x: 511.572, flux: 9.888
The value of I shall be 1.04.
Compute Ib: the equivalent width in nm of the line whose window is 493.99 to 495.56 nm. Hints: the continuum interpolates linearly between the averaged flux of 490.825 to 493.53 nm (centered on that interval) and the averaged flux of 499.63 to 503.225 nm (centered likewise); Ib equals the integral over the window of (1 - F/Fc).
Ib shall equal 0.03 nm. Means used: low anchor 10.4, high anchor 9.85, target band 10.1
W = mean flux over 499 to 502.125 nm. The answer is 9.91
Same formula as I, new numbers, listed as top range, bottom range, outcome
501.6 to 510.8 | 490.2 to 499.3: 1.03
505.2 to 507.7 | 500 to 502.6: 1.06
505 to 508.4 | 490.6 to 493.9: 1.04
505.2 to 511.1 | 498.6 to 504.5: 1.06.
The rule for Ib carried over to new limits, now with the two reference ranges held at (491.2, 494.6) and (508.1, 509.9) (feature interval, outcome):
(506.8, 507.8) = -0.04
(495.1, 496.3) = -0.05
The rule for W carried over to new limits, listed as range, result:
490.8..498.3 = 10.1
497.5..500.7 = 9.63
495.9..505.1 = 9.66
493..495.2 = 9.85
